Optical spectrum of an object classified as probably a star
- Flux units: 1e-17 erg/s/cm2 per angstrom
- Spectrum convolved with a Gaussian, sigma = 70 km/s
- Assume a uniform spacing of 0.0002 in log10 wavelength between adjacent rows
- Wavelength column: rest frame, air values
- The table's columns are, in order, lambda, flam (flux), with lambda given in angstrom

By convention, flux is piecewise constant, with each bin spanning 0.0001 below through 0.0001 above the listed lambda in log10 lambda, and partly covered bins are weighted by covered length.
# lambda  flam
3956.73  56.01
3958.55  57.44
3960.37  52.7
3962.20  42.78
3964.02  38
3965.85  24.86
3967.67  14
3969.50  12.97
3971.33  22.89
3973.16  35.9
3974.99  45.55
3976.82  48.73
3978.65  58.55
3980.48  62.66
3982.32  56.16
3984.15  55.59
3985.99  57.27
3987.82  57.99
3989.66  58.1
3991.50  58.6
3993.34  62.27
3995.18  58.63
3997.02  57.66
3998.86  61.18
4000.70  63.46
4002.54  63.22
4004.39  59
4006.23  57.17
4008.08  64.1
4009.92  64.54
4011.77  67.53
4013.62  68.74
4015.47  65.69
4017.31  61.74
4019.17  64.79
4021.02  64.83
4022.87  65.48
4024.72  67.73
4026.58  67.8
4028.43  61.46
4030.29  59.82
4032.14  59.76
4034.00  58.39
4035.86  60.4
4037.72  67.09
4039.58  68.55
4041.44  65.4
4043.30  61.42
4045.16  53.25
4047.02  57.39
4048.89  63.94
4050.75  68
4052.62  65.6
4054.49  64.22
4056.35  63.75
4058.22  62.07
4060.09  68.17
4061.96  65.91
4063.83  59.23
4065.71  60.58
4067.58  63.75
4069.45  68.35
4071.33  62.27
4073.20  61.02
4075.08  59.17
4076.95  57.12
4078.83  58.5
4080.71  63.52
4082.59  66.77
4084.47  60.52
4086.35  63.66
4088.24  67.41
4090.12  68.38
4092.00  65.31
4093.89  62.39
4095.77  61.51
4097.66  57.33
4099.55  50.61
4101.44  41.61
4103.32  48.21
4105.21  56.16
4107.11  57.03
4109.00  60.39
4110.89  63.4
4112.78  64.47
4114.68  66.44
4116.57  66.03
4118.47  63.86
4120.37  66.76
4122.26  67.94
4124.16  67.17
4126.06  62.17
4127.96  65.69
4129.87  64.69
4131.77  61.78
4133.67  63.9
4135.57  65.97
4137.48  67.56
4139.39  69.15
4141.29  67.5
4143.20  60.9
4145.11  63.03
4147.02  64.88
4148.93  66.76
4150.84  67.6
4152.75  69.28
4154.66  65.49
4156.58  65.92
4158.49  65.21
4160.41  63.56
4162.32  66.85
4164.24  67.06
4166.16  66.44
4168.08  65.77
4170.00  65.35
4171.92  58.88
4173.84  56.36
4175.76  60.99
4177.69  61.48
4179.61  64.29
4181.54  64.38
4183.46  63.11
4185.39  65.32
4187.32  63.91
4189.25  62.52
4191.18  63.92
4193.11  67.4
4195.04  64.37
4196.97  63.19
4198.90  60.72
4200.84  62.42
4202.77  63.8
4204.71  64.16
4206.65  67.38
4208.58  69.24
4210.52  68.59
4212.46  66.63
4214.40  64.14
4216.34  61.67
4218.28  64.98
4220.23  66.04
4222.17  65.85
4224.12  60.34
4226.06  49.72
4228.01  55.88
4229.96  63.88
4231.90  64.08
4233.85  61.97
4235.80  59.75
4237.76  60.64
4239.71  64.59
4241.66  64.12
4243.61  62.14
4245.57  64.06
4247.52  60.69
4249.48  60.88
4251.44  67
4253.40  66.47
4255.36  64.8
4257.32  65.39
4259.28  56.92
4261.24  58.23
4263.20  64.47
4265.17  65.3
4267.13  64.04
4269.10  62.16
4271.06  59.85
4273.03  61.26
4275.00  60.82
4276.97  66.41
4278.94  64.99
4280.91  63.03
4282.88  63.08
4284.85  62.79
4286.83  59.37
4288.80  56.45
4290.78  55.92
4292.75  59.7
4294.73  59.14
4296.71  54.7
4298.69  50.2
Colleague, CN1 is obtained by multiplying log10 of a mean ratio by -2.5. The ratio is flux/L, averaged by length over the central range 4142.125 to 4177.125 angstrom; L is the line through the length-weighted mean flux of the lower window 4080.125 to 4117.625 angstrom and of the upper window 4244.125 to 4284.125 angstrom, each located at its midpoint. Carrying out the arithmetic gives -0.05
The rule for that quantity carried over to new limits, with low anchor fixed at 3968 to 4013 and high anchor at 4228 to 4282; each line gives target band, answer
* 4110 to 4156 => -0.118 mag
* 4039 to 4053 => -0.124 mag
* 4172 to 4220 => -0.053 mag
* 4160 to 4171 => -0.105 mag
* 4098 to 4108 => 0.135 mag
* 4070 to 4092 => -0.103 mag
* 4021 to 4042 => -0.152 mag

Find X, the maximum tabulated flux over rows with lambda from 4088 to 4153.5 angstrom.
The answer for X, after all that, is 69.28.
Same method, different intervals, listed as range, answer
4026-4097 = 68.55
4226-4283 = 67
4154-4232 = 69.24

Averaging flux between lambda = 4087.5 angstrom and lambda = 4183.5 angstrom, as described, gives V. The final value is 63.2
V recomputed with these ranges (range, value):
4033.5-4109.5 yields 61.3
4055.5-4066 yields 63.4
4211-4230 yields 62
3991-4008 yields 60.4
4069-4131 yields 61.6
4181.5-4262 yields 63.2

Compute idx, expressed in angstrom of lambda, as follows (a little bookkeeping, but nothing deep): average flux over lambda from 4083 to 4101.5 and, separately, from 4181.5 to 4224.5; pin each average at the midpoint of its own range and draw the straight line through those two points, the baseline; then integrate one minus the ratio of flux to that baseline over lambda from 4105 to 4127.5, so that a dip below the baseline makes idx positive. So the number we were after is -0.7 angstrom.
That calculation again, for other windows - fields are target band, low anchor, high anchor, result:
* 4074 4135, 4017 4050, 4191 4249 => 1.3 angstrom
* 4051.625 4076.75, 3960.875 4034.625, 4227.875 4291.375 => -2.8 angstrom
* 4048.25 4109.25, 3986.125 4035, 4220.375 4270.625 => 0.9 angstrom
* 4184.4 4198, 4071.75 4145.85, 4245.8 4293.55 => -0.5 angstrom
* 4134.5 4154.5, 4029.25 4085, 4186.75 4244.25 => -1.0 angstrom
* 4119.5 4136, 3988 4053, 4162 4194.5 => -0.5 angstrom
